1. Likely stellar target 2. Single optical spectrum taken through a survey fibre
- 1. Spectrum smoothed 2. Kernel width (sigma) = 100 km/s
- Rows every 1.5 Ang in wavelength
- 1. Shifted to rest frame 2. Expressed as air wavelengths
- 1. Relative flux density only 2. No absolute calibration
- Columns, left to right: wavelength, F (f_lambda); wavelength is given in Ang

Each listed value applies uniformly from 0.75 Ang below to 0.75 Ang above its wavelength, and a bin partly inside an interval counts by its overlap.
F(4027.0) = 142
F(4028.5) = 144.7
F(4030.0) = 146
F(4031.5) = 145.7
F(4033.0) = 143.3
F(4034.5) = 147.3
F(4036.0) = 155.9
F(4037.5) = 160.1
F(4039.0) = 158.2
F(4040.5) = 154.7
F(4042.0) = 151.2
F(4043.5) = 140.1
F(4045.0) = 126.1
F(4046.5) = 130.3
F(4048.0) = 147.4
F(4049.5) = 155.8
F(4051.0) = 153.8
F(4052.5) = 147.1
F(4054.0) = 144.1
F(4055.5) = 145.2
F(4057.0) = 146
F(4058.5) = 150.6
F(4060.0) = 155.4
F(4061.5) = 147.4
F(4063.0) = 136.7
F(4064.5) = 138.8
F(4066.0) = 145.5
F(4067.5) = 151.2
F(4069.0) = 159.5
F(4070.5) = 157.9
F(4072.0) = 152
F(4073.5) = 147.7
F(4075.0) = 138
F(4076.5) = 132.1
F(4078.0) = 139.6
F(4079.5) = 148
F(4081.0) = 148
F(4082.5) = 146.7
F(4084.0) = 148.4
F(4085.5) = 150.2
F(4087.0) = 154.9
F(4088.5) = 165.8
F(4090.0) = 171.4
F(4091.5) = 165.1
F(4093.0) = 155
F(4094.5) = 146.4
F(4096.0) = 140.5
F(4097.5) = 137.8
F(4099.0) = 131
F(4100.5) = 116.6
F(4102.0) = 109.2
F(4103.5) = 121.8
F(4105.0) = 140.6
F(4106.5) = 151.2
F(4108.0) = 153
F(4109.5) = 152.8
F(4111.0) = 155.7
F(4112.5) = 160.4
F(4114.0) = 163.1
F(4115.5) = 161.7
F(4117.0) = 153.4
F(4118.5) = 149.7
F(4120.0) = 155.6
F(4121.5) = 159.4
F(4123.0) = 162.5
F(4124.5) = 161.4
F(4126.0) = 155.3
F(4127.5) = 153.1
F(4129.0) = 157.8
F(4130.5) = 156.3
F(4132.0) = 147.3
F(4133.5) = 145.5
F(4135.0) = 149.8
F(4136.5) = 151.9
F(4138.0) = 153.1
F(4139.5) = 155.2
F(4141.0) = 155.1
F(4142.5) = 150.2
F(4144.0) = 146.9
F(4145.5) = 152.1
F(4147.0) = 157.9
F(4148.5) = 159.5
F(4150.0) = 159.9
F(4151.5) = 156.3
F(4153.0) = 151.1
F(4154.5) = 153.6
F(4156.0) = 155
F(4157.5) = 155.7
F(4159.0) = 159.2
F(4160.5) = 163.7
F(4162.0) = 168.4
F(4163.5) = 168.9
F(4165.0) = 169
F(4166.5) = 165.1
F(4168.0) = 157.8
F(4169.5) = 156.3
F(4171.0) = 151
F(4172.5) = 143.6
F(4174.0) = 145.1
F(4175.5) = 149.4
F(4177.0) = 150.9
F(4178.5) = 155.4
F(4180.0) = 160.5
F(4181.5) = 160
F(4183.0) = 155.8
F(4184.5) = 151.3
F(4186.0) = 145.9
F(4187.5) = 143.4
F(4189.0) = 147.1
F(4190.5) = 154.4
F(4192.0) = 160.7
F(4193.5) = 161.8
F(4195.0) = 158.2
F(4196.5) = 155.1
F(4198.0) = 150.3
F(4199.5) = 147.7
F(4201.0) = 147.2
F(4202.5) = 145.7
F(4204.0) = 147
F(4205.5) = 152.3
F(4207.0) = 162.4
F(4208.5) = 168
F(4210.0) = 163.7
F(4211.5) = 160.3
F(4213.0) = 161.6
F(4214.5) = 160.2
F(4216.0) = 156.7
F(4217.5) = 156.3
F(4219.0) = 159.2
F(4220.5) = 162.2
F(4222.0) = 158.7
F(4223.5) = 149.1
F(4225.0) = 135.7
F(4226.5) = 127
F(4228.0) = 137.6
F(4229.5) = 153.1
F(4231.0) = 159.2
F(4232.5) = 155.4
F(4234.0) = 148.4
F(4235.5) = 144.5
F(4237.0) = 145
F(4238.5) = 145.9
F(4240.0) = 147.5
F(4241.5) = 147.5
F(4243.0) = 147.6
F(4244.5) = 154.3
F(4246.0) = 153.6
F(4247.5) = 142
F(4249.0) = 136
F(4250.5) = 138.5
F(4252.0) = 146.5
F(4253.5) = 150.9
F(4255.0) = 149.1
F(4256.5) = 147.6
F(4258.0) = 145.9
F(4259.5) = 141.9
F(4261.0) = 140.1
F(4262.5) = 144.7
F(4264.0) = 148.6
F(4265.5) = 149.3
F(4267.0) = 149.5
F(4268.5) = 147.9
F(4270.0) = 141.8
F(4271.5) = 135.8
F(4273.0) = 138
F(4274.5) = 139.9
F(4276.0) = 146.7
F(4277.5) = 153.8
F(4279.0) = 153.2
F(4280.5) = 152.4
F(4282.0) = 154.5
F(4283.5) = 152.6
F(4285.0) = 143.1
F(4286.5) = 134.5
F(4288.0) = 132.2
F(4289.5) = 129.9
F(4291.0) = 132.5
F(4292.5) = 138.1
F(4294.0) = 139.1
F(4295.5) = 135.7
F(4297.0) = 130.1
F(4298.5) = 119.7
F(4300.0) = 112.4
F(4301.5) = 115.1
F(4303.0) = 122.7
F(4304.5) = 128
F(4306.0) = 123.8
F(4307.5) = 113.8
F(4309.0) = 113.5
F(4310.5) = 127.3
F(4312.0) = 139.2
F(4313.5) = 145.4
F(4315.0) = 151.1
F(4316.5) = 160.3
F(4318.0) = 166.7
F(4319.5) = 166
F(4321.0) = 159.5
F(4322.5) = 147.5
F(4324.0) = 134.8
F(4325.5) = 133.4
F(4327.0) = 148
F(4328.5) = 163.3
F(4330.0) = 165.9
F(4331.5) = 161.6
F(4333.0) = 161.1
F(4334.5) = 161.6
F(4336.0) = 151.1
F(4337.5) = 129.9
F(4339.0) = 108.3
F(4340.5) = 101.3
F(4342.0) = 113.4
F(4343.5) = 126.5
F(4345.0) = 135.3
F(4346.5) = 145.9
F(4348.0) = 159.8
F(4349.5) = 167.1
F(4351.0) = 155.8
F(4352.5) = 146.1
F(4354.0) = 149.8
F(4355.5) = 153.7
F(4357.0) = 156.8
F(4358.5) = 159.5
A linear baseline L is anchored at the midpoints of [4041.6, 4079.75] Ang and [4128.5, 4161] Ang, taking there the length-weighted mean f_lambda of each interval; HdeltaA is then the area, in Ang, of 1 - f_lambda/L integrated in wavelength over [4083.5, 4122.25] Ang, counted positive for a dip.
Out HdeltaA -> 0.26 Ang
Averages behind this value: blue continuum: 146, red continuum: 154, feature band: 149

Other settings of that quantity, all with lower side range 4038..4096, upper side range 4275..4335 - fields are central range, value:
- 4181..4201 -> -1.1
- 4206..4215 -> -1.1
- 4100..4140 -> -0.9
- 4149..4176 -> -2.1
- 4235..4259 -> -0.5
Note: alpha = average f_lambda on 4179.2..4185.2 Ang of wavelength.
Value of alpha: 157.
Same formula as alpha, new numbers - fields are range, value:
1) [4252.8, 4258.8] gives 148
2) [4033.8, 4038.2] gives 154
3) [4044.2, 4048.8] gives 135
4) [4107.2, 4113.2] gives 155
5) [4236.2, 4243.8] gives 147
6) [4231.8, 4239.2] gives 148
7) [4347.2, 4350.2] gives 163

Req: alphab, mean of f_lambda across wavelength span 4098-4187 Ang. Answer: 153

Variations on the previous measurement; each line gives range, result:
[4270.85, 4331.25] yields 140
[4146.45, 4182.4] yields 157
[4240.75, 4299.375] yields 143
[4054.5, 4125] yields 148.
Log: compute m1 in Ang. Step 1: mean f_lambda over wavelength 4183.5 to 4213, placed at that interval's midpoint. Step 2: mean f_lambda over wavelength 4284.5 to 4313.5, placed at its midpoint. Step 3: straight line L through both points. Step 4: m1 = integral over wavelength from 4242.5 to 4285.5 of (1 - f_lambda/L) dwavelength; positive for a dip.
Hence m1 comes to -2.9 Ang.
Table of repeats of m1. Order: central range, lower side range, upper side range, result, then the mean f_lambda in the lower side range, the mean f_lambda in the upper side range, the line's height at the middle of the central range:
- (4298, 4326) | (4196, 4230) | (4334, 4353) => 1.1 Ang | 153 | 138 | 142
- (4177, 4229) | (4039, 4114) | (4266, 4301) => -4.1 Ang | 147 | 140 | 142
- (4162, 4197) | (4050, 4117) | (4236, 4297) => -2.3 Ang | 147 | 144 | 146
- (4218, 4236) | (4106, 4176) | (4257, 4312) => -0.6 Ang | 156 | 137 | 144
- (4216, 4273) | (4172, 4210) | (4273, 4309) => -1.6 Ang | 153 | 135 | 143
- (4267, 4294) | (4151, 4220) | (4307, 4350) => 0.9 Ang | 156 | 143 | 148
